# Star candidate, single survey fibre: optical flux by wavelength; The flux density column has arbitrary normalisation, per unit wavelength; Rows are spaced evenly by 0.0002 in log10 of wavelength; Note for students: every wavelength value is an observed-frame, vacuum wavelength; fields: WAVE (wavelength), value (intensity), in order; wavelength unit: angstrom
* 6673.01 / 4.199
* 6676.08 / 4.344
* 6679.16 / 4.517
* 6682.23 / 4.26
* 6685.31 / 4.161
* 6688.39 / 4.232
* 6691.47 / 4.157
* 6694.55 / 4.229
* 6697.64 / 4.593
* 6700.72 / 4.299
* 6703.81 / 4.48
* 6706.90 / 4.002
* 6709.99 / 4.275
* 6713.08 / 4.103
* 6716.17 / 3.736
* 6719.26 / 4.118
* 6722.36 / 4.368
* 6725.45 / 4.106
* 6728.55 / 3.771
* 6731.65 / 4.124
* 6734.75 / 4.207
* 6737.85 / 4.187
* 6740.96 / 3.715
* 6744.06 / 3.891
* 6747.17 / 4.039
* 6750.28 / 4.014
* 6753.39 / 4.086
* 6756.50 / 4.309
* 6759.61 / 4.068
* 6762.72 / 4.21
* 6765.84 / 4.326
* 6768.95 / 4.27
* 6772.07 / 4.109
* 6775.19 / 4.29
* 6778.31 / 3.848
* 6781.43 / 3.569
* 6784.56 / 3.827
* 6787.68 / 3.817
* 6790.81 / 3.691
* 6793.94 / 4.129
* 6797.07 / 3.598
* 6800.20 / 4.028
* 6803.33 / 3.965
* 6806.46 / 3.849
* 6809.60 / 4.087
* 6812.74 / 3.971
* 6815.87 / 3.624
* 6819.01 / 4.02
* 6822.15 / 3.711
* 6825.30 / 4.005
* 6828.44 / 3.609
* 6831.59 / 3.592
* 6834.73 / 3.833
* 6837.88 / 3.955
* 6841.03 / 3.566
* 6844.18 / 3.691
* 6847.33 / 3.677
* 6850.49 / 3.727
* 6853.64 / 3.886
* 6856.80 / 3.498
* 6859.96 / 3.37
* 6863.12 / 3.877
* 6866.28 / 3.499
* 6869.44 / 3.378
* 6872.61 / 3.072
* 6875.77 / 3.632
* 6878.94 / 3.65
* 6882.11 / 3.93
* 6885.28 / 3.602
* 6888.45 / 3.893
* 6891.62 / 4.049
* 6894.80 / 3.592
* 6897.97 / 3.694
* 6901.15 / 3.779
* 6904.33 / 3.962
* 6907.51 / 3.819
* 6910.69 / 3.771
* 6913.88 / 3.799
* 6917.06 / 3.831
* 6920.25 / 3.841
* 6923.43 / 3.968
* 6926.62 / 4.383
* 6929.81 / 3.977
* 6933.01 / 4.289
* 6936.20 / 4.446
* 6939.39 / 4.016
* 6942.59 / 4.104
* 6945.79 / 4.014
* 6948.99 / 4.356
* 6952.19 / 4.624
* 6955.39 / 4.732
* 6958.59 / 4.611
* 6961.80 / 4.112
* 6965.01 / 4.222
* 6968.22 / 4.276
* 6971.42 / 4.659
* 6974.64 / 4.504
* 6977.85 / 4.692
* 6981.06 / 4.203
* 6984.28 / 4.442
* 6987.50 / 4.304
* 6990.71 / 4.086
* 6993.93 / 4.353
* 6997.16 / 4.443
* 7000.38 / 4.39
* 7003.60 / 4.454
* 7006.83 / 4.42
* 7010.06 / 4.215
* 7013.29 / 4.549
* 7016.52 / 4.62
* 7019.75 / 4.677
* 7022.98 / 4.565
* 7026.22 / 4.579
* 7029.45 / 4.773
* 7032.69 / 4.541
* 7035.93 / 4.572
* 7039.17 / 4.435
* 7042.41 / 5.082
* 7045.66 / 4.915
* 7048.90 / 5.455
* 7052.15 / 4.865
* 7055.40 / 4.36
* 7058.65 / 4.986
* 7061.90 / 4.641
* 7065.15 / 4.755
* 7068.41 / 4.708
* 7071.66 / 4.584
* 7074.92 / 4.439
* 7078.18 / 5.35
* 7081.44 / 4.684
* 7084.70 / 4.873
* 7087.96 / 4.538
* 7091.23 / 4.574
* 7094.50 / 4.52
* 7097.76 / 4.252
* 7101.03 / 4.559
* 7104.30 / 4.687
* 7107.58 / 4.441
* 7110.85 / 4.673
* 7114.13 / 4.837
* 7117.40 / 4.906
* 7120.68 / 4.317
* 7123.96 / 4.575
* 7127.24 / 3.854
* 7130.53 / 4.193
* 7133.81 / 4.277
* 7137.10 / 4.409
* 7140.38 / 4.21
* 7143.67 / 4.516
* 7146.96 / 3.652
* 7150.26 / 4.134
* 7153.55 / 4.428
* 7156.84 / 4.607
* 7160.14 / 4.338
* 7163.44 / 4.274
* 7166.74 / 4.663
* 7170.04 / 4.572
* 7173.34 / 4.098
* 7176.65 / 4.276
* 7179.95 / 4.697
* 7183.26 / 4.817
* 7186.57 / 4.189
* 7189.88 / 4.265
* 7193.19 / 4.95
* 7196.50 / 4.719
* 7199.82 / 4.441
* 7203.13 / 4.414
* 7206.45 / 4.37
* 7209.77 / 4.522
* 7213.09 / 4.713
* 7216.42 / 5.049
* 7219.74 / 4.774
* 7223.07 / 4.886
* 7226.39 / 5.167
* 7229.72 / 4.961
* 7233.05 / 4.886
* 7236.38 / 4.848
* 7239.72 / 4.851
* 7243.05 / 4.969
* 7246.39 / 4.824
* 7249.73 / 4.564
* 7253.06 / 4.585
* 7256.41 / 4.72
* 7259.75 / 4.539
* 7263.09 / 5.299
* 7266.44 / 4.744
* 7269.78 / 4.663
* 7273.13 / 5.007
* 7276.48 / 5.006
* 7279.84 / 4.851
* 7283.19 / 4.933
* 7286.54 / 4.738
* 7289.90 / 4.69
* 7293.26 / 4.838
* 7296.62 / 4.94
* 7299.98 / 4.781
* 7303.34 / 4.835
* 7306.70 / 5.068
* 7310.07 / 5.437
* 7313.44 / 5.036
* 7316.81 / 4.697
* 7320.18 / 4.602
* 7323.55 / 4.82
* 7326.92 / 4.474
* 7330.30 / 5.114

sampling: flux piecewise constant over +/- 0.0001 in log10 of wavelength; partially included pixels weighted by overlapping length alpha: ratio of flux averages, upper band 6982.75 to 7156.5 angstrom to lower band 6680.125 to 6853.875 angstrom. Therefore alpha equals 1.1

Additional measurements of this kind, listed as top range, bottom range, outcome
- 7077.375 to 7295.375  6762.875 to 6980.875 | 1.17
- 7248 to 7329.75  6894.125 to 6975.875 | 1.17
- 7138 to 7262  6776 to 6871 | 1.22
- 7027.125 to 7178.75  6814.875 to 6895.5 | 1.23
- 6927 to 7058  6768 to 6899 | 1.19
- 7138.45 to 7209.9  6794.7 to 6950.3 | 1.15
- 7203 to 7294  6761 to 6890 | 1.26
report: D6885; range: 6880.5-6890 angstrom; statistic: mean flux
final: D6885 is 3.81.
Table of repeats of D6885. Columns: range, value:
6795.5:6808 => 3.86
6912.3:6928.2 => 3.97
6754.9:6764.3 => 4.2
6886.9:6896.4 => 3.85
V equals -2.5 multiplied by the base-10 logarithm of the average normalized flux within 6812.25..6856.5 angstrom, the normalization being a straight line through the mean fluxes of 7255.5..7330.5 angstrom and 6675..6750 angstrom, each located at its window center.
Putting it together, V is 0.15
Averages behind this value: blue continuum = 4.16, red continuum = 4.86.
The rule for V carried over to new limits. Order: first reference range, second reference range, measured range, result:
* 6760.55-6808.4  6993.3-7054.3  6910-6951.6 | 0.075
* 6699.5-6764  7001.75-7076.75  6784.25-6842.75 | 0.111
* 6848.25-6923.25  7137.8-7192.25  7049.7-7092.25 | -0.145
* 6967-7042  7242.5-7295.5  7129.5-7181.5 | 0.080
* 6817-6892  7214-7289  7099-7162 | 0.024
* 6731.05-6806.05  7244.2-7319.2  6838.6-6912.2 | 0.139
